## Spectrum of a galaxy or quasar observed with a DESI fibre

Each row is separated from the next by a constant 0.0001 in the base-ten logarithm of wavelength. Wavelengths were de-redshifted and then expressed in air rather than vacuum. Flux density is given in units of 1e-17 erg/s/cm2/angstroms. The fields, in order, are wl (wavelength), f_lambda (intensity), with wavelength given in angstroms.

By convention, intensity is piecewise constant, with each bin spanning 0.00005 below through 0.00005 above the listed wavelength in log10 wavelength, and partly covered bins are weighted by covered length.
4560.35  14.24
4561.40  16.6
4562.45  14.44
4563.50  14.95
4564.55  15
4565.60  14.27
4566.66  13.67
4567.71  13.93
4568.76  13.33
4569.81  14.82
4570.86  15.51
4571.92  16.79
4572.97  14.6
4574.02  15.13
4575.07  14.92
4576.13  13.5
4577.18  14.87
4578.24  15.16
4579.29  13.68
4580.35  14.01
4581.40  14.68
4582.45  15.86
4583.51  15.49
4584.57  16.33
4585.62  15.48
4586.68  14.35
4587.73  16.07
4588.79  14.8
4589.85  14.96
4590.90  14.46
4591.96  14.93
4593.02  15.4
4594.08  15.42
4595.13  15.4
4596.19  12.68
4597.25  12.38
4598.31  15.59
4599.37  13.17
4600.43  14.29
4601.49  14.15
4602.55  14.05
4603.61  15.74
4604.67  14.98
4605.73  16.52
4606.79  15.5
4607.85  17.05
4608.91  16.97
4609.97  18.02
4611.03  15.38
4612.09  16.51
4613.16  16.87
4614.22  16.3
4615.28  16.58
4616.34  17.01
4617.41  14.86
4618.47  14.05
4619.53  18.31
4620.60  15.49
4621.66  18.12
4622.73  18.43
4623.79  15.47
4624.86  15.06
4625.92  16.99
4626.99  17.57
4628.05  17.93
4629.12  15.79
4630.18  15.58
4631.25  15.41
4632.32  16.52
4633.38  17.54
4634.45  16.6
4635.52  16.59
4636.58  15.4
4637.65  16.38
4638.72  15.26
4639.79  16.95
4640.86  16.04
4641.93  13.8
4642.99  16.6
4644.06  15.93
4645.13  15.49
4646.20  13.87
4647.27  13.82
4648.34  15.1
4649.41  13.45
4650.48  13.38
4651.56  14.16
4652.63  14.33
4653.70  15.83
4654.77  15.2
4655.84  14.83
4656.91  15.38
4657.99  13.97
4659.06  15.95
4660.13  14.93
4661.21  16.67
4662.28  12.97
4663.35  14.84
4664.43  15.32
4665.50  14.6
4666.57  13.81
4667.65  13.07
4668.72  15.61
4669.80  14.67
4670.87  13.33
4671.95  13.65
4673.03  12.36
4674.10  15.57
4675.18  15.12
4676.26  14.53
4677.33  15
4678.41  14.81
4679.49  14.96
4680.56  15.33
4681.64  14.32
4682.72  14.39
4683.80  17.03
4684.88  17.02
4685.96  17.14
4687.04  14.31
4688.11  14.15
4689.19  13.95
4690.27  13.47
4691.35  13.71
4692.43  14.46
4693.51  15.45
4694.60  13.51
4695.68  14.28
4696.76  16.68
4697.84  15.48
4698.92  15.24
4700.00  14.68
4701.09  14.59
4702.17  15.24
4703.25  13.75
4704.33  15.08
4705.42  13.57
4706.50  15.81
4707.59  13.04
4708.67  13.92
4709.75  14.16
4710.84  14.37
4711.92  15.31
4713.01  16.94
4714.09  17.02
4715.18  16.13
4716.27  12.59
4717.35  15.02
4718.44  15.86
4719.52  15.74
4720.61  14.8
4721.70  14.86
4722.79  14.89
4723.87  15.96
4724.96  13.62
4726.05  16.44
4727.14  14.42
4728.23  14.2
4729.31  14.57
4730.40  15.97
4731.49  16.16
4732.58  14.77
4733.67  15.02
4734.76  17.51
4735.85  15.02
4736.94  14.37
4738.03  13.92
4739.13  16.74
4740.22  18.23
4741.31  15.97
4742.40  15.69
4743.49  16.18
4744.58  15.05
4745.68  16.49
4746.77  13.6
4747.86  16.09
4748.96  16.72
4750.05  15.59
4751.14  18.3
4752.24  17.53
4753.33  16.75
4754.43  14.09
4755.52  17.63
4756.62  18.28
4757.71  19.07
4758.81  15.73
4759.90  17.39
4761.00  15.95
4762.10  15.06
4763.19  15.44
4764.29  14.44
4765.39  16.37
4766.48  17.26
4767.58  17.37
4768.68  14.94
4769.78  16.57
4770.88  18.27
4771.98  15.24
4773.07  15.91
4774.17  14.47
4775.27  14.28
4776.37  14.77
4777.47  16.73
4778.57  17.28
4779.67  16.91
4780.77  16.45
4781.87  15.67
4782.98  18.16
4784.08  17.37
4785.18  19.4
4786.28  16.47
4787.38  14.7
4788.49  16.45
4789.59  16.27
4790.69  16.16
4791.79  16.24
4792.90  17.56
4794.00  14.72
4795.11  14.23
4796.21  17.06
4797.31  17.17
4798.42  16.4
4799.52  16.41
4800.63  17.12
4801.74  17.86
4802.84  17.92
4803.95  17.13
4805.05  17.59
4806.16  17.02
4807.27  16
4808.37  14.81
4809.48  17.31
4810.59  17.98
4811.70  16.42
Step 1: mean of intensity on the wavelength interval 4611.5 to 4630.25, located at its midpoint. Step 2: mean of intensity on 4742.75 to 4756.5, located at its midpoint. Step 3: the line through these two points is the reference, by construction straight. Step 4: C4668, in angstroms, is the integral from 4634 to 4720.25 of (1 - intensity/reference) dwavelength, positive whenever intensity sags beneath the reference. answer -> 7.79 angstroms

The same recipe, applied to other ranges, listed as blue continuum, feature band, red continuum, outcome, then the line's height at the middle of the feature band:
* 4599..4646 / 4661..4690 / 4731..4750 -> 2.2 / 15.9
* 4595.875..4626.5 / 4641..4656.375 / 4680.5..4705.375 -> 0.6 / 15.4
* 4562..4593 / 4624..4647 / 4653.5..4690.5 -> -1.9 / 14.8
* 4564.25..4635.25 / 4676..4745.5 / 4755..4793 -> 4.3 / 16.1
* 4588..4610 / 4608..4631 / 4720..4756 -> -2.2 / 15.1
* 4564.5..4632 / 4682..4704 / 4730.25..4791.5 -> 1.3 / 15.9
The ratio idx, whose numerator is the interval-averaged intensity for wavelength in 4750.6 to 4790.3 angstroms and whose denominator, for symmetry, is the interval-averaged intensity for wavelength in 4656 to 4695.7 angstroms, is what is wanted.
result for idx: 1.1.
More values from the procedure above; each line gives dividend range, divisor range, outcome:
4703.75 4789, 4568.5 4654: 1.02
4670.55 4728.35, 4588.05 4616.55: 0.97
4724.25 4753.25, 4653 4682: 1.07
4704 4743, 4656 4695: 1.03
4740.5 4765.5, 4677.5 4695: 1.09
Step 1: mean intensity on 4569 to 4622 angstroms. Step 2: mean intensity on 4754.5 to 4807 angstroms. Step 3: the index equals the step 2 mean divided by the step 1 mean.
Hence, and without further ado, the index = 1.1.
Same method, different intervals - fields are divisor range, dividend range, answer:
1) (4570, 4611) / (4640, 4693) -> 0.98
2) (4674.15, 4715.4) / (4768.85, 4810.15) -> 1.10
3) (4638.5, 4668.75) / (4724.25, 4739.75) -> 1.02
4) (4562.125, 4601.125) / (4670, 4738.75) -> 1.01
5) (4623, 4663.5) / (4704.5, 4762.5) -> 1.01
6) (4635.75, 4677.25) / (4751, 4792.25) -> 1.11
